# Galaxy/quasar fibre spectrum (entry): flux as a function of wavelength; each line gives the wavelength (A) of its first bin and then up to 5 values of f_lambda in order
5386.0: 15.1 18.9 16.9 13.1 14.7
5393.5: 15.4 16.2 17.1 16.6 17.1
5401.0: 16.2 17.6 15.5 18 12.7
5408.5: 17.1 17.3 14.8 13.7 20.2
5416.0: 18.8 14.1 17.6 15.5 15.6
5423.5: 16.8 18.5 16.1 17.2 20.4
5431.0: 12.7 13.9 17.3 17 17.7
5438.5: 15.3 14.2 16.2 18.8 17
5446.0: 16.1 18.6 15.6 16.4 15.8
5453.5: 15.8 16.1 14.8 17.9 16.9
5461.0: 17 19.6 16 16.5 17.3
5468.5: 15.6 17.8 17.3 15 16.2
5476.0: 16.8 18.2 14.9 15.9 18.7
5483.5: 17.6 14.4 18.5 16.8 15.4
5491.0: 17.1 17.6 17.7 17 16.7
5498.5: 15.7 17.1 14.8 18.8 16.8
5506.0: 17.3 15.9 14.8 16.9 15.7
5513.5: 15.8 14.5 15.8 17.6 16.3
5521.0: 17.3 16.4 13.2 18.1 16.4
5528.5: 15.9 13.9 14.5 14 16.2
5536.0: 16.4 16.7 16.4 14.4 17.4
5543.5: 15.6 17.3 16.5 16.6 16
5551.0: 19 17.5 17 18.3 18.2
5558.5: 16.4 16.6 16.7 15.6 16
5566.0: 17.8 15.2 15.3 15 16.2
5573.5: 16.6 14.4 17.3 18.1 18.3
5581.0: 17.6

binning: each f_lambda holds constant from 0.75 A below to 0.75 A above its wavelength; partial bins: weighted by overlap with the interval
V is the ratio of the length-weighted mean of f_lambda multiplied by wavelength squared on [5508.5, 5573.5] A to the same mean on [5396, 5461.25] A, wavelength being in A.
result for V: 1.03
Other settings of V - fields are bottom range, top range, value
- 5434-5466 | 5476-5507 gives 1.03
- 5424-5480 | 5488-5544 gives 1.00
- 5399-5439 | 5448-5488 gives 1.03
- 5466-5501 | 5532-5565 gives 1.01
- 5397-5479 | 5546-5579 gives 1.05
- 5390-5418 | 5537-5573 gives 1.08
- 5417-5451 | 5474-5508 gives 1.04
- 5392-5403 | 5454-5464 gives 1.05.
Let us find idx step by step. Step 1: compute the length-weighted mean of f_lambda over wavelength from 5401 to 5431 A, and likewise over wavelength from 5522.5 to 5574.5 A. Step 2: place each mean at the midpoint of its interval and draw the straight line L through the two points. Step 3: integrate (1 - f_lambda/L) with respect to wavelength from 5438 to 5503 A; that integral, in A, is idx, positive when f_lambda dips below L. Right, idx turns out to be -0.8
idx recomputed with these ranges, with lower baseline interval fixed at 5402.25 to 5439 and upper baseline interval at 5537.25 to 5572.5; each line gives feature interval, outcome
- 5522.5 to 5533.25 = 0.82 A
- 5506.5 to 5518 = 0.51 A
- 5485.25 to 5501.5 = -0.26 A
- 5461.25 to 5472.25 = -0.44 A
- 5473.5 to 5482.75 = -0.13 A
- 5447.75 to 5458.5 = 0.23 A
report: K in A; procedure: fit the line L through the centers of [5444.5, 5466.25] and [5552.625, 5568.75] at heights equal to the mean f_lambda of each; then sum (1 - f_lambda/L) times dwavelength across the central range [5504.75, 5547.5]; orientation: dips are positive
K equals 1.9 A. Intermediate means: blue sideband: 16.7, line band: 16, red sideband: 16.8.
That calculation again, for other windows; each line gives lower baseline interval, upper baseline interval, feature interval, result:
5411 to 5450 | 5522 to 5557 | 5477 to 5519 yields -0.5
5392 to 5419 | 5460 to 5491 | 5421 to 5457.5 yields 0.3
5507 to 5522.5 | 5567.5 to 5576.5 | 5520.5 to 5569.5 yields -1.5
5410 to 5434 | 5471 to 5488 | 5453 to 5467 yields -0.2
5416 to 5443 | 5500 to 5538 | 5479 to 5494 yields -0.6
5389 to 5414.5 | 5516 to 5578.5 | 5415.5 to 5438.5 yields -0.7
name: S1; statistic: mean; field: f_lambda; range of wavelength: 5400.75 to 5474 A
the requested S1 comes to 16.5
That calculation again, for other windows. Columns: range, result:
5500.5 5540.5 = 16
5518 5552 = 16.2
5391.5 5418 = 16.3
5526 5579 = 16.3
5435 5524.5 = 16.5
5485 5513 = 16.6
